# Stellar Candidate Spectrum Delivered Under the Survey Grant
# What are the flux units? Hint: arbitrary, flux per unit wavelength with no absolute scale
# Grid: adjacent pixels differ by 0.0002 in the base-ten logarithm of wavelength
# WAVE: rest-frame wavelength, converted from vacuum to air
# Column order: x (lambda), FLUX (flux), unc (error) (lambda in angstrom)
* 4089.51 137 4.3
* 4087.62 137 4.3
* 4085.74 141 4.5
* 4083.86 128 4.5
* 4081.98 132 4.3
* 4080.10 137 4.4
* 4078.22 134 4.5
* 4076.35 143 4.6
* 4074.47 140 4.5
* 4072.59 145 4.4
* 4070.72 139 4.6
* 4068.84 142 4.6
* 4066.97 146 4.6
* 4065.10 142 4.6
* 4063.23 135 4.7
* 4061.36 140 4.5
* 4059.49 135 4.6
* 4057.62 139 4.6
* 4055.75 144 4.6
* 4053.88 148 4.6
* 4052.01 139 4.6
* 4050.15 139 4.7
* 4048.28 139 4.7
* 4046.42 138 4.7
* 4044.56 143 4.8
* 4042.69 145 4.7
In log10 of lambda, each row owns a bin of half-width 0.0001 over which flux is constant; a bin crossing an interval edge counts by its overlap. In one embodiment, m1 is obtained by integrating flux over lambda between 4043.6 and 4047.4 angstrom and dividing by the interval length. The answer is 140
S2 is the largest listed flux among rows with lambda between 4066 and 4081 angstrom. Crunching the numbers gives 146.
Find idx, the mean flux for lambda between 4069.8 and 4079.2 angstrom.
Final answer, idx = 140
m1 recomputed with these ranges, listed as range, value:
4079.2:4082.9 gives 134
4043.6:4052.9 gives 140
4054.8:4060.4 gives 139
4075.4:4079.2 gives 139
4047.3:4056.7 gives 142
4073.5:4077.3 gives 142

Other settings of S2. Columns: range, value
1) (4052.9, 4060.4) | 148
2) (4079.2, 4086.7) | 141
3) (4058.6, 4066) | 142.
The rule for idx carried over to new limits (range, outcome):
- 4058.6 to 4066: 138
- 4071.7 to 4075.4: 142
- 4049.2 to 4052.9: 139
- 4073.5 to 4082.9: 137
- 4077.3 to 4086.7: 134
